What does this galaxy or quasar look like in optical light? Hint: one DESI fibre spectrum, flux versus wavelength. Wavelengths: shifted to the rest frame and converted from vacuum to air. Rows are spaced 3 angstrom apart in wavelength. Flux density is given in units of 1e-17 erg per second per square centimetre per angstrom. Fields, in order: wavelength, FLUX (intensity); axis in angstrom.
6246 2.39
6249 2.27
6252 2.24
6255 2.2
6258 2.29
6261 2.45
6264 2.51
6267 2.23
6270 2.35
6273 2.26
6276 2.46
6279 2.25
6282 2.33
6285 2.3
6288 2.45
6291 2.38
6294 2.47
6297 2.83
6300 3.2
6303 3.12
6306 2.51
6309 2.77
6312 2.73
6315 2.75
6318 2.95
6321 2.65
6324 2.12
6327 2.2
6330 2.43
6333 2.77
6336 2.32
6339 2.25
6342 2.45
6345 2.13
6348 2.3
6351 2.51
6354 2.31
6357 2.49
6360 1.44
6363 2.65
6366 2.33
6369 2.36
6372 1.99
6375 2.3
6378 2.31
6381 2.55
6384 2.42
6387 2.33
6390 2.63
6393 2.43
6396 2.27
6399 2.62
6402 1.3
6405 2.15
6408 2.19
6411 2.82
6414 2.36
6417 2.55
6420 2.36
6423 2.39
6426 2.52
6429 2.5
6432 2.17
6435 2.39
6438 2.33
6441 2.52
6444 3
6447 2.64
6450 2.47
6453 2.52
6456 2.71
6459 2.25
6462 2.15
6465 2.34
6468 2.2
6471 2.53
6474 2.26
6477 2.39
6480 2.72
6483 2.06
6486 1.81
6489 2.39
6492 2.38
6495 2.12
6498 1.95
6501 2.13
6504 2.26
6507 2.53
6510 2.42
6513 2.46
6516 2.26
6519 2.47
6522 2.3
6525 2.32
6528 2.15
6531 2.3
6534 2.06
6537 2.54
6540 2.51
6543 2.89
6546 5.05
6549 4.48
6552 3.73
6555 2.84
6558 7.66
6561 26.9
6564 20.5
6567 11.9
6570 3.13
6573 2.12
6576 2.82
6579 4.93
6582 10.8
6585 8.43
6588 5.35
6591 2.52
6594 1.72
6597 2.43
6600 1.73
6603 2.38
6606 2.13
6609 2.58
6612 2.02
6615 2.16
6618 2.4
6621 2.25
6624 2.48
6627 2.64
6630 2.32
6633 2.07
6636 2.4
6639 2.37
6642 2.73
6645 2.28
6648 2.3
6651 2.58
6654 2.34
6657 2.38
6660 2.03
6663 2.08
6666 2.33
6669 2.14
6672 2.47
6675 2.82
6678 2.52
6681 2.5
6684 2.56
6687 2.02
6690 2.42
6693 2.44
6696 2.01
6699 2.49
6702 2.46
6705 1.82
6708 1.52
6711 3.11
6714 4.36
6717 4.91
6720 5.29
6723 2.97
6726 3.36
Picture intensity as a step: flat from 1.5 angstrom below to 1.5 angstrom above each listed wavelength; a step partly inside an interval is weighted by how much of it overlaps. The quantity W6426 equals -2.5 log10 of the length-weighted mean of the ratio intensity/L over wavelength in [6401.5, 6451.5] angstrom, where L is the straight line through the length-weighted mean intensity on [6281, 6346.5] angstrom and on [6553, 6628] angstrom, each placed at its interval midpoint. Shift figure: 0.48 mag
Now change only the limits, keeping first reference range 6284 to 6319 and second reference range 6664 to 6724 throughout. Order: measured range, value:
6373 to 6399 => 0.130 mag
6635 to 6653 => 0.127 mag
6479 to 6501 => 0.240 mag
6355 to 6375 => 0.219 mag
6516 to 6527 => 0.168 mag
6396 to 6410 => 0.273 mag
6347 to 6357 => 0.136 mag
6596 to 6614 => 0.237 mag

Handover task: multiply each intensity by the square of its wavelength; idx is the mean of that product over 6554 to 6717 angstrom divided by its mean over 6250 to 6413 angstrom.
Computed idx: 1.74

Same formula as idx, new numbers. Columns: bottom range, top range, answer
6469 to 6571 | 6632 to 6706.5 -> 0.57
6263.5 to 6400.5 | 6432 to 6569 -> 1.64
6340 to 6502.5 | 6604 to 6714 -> 1.09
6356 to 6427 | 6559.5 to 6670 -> 1.97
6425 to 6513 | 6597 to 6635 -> 1.00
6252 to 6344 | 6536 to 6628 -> 2.24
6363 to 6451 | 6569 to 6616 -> 1.59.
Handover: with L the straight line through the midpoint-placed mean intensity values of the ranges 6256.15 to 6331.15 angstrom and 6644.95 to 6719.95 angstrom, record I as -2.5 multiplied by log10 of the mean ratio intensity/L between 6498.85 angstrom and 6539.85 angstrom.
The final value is 0.10 mag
